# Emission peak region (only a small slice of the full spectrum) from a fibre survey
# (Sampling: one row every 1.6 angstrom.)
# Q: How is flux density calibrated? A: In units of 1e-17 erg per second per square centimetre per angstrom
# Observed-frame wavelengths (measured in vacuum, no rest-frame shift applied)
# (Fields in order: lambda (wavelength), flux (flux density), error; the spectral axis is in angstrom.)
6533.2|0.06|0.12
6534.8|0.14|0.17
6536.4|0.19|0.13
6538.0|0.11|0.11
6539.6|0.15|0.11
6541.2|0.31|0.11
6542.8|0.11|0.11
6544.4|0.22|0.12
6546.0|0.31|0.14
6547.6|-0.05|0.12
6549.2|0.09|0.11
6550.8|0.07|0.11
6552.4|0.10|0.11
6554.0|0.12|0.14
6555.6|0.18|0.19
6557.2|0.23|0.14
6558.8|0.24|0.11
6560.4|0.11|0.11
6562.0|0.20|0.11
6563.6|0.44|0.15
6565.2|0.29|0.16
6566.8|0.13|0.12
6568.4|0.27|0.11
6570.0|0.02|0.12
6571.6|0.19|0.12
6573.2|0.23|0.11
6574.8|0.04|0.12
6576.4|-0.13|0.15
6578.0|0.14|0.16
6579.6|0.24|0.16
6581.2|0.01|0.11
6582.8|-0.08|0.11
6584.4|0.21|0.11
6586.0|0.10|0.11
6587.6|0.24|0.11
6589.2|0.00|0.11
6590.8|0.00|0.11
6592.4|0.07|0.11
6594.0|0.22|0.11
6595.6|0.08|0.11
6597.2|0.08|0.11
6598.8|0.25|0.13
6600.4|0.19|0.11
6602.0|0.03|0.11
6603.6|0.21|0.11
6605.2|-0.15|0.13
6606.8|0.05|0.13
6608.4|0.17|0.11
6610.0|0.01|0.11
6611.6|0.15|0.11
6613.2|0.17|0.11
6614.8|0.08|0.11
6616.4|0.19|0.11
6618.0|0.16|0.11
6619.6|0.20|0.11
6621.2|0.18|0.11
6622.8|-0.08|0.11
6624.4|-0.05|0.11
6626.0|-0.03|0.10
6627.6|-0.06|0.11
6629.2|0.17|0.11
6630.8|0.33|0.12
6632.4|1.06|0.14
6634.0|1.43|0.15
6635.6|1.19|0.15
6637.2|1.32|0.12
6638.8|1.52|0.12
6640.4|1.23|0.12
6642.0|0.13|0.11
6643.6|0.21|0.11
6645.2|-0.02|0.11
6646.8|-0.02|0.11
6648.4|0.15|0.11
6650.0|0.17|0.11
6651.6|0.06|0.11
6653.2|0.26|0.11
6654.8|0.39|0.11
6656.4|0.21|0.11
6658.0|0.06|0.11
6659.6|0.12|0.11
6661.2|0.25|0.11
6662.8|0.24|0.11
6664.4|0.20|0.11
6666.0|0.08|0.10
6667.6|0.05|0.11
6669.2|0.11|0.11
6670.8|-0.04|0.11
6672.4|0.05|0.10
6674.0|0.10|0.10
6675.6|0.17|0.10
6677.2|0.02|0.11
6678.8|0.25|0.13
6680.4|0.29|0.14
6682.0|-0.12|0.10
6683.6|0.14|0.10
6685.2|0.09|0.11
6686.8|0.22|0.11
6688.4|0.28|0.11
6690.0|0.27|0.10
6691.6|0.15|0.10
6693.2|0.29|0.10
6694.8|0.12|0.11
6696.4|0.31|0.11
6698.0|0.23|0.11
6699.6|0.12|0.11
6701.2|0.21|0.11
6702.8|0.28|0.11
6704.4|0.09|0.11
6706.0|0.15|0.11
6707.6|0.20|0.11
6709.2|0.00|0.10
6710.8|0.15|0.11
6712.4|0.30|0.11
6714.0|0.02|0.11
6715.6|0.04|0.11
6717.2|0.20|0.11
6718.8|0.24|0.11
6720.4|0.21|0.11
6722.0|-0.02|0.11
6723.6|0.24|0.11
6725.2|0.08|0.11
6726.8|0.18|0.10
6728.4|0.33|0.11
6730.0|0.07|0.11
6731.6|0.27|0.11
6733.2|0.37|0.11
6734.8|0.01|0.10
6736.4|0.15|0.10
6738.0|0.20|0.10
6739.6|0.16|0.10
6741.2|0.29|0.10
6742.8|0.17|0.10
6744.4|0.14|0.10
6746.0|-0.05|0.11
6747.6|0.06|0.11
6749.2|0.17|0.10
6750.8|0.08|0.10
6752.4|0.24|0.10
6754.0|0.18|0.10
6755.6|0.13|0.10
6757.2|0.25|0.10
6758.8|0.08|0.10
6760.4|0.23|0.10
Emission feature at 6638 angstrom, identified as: [O II]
